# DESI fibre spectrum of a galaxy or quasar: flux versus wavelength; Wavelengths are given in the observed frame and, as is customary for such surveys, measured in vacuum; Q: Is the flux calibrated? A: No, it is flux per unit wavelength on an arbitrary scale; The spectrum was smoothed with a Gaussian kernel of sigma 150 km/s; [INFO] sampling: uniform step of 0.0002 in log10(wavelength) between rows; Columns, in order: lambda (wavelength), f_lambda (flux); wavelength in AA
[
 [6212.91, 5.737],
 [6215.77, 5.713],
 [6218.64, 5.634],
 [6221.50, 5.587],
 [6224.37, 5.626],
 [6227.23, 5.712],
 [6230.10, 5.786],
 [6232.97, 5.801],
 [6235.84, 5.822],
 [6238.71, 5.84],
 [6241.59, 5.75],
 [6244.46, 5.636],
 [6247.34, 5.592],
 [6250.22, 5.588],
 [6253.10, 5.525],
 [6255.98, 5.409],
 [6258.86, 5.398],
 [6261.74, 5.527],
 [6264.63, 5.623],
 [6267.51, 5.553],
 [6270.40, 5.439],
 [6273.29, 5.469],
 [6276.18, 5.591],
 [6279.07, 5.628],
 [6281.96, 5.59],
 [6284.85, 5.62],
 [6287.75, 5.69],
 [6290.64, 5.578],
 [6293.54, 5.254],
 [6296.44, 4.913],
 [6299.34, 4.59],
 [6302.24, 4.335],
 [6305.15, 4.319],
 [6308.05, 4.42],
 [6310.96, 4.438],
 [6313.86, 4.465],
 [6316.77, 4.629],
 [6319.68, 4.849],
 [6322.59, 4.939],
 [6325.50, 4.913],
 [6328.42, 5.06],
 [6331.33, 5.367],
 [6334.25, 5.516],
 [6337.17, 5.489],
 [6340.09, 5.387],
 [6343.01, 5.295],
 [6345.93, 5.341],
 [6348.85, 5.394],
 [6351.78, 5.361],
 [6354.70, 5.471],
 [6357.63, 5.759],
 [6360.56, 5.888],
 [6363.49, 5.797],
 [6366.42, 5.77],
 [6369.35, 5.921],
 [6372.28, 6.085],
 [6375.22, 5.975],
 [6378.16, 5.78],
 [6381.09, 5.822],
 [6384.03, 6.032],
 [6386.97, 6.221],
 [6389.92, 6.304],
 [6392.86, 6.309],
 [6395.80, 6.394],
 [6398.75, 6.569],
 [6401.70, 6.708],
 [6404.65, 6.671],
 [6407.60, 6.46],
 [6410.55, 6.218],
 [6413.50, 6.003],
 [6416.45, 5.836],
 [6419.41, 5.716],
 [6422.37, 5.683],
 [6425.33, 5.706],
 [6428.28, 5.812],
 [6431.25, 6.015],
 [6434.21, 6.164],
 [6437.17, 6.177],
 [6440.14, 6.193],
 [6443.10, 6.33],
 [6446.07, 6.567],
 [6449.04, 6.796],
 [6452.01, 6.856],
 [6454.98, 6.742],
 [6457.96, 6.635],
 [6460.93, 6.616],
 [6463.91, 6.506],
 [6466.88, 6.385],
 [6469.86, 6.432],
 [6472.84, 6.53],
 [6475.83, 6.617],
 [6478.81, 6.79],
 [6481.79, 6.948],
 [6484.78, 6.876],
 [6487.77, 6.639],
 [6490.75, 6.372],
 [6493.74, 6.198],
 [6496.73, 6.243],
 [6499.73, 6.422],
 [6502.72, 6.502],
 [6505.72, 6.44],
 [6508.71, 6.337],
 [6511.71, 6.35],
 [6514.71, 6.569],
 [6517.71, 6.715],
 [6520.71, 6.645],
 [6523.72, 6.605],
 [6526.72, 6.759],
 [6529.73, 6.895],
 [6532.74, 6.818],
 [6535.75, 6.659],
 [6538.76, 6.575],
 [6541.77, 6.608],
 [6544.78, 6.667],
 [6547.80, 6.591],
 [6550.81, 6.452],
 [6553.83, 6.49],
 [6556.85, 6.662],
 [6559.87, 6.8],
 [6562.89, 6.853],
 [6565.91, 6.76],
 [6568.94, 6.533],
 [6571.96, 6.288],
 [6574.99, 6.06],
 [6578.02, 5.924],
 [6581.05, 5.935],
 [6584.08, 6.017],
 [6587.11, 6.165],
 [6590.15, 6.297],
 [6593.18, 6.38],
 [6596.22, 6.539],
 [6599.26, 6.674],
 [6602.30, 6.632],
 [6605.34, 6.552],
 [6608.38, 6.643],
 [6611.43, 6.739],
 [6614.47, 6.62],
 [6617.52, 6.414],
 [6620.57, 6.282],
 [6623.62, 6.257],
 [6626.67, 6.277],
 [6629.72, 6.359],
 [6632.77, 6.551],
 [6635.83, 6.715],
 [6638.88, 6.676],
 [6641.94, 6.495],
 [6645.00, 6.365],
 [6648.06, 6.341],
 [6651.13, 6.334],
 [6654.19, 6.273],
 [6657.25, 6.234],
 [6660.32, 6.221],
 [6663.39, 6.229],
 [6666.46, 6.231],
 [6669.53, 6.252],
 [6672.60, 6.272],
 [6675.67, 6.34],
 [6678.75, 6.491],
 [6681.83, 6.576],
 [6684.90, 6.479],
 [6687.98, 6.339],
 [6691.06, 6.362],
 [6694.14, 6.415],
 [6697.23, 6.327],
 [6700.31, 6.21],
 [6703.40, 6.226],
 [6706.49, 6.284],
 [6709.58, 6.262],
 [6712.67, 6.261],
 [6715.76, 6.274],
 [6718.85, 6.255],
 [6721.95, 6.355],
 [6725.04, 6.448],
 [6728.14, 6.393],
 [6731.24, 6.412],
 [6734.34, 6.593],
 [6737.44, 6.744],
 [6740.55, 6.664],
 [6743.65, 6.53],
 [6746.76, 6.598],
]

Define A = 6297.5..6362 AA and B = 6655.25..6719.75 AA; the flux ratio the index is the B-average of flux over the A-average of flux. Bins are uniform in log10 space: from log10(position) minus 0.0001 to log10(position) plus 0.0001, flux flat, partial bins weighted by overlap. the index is 1.2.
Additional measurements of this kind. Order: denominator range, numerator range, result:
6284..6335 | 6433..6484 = 1.33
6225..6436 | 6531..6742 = 1.15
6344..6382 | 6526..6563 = 1.17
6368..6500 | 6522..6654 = 1.03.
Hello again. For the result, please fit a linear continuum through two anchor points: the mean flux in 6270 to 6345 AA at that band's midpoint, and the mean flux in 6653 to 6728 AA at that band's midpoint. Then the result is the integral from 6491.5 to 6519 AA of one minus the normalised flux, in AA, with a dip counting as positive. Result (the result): -3.28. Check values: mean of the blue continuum 5.1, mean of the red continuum 6.32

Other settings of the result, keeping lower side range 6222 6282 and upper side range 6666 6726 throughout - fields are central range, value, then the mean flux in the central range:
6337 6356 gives 1.3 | 5.39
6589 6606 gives -0.9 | 6.52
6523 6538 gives -1.7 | 6.75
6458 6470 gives -1.1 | 6.51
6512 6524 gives -1.1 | 6.61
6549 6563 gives -1.2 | 6.63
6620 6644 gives -0.9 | 6.46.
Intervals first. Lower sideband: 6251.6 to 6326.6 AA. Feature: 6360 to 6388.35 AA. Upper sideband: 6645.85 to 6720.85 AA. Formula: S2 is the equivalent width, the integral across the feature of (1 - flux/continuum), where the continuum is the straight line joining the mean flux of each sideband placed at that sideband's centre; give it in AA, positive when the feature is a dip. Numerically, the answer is -2.8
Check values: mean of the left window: 5.14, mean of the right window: 6.31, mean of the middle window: 5.93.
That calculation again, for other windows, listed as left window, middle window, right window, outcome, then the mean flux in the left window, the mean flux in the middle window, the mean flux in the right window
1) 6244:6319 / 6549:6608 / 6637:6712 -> -3.5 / 5.21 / 6.43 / 6.34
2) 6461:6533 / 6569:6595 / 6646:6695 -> 1.2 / 6.56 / 6.16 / 6.34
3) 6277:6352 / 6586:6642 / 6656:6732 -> -3.9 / 5.09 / 6.49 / 6.33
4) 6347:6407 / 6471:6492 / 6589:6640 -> -1.5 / 6.01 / 6.68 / 6.51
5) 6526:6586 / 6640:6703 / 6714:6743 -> 1.3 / 6.51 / 6.34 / 6.46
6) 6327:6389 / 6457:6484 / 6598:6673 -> -2.9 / 5.66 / 6.61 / 6.43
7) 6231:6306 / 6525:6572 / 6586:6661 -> -3.2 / 5.44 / 6.66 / 6.45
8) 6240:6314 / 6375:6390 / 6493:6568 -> -0.5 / 5.28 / 6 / 6.59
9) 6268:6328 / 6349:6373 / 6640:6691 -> -2.1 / 5.04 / 5.73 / 6.35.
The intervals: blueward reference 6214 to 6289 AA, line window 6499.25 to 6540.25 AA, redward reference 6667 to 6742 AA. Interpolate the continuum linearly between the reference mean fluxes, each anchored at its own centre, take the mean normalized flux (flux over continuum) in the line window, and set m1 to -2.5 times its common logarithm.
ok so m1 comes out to -0.09 mag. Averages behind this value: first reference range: 5.62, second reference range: 6.38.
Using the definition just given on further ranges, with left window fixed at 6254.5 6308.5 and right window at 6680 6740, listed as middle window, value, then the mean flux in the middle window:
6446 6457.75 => -0.18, 6.75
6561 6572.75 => -0.11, 6.64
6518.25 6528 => -0.13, 6.67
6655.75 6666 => 0.01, 6.22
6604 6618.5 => -0.08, 6.6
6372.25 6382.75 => -0.07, 5.89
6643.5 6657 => -0.02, 6.32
